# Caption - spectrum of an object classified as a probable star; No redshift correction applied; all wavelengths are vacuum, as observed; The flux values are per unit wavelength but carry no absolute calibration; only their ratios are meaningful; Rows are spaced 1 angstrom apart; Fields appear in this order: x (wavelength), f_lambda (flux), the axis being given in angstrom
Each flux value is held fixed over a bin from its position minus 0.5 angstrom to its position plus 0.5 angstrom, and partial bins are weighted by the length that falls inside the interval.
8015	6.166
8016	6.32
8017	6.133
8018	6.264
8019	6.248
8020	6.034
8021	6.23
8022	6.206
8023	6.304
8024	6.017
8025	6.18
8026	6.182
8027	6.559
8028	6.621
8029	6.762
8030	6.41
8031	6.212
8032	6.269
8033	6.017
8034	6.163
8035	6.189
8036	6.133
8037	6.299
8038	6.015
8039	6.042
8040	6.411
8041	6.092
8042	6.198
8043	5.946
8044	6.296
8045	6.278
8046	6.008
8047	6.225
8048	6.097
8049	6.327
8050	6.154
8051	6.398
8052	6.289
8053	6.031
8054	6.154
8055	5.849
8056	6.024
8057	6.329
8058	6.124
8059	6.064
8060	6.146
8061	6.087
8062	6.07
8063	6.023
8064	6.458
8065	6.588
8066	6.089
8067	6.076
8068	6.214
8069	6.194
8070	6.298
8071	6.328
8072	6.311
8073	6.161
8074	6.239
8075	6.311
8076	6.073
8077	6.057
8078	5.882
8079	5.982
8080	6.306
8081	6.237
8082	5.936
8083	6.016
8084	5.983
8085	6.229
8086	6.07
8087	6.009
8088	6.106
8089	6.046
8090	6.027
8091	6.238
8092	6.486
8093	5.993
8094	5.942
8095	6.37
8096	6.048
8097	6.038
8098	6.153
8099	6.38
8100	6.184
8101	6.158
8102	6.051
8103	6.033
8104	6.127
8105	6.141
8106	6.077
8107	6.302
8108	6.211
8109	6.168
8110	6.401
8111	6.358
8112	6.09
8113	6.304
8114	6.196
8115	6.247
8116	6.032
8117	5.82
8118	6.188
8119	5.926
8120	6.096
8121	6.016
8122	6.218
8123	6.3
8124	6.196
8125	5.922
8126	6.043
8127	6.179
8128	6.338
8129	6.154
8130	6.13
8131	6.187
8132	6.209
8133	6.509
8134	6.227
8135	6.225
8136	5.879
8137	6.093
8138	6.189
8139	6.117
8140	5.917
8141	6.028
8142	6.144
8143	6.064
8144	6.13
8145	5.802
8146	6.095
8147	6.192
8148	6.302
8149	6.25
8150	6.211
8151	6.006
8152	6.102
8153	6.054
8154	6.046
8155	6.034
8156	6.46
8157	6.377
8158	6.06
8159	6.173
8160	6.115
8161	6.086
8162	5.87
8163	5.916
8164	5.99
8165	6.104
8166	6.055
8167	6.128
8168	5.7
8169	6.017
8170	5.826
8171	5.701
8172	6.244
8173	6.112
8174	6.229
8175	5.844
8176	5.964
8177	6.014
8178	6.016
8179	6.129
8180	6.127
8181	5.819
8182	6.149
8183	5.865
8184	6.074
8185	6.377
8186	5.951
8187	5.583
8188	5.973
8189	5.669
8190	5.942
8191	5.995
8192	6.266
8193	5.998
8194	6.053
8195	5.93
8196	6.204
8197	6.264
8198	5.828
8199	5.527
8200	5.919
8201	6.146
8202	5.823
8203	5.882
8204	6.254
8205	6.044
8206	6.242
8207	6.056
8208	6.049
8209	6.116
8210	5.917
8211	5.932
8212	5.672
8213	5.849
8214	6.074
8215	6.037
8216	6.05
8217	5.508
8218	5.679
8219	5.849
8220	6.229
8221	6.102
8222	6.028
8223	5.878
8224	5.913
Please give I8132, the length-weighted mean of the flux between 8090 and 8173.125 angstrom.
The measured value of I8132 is 6.12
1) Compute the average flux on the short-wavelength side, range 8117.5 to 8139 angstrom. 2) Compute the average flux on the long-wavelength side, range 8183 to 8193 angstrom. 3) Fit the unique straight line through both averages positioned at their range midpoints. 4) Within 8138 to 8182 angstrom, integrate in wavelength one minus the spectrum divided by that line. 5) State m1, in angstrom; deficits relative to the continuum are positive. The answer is 0.0 angstrom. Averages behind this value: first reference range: 6.15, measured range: 6.06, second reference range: 5.98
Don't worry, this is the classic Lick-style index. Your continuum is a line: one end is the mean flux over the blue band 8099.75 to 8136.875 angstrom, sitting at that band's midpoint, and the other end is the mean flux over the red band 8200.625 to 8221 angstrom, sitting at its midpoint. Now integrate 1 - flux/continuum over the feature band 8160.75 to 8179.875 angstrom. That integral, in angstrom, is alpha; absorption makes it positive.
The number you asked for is 0.2 angstrom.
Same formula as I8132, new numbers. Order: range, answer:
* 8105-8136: 6.17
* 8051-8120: 6.15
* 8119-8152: 6.13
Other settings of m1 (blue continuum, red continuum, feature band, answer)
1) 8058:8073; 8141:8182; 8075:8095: 0.3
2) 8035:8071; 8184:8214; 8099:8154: -0.6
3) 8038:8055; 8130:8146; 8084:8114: -0.1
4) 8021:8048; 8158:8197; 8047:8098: 0.2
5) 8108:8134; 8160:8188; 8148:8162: -0.2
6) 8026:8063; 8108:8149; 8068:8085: 0.1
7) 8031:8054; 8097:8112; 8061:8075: -0.1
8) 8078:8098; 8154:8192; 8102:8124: -0.3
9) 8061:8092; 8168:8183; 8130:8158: -0.4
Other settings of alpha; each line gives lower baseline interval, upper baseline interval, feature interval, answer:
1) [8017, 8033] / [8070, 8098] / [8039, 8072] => 0.12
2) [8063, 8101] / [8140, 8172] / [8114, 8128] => 0.02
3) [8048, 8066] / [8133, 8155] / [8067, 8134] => -0.13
